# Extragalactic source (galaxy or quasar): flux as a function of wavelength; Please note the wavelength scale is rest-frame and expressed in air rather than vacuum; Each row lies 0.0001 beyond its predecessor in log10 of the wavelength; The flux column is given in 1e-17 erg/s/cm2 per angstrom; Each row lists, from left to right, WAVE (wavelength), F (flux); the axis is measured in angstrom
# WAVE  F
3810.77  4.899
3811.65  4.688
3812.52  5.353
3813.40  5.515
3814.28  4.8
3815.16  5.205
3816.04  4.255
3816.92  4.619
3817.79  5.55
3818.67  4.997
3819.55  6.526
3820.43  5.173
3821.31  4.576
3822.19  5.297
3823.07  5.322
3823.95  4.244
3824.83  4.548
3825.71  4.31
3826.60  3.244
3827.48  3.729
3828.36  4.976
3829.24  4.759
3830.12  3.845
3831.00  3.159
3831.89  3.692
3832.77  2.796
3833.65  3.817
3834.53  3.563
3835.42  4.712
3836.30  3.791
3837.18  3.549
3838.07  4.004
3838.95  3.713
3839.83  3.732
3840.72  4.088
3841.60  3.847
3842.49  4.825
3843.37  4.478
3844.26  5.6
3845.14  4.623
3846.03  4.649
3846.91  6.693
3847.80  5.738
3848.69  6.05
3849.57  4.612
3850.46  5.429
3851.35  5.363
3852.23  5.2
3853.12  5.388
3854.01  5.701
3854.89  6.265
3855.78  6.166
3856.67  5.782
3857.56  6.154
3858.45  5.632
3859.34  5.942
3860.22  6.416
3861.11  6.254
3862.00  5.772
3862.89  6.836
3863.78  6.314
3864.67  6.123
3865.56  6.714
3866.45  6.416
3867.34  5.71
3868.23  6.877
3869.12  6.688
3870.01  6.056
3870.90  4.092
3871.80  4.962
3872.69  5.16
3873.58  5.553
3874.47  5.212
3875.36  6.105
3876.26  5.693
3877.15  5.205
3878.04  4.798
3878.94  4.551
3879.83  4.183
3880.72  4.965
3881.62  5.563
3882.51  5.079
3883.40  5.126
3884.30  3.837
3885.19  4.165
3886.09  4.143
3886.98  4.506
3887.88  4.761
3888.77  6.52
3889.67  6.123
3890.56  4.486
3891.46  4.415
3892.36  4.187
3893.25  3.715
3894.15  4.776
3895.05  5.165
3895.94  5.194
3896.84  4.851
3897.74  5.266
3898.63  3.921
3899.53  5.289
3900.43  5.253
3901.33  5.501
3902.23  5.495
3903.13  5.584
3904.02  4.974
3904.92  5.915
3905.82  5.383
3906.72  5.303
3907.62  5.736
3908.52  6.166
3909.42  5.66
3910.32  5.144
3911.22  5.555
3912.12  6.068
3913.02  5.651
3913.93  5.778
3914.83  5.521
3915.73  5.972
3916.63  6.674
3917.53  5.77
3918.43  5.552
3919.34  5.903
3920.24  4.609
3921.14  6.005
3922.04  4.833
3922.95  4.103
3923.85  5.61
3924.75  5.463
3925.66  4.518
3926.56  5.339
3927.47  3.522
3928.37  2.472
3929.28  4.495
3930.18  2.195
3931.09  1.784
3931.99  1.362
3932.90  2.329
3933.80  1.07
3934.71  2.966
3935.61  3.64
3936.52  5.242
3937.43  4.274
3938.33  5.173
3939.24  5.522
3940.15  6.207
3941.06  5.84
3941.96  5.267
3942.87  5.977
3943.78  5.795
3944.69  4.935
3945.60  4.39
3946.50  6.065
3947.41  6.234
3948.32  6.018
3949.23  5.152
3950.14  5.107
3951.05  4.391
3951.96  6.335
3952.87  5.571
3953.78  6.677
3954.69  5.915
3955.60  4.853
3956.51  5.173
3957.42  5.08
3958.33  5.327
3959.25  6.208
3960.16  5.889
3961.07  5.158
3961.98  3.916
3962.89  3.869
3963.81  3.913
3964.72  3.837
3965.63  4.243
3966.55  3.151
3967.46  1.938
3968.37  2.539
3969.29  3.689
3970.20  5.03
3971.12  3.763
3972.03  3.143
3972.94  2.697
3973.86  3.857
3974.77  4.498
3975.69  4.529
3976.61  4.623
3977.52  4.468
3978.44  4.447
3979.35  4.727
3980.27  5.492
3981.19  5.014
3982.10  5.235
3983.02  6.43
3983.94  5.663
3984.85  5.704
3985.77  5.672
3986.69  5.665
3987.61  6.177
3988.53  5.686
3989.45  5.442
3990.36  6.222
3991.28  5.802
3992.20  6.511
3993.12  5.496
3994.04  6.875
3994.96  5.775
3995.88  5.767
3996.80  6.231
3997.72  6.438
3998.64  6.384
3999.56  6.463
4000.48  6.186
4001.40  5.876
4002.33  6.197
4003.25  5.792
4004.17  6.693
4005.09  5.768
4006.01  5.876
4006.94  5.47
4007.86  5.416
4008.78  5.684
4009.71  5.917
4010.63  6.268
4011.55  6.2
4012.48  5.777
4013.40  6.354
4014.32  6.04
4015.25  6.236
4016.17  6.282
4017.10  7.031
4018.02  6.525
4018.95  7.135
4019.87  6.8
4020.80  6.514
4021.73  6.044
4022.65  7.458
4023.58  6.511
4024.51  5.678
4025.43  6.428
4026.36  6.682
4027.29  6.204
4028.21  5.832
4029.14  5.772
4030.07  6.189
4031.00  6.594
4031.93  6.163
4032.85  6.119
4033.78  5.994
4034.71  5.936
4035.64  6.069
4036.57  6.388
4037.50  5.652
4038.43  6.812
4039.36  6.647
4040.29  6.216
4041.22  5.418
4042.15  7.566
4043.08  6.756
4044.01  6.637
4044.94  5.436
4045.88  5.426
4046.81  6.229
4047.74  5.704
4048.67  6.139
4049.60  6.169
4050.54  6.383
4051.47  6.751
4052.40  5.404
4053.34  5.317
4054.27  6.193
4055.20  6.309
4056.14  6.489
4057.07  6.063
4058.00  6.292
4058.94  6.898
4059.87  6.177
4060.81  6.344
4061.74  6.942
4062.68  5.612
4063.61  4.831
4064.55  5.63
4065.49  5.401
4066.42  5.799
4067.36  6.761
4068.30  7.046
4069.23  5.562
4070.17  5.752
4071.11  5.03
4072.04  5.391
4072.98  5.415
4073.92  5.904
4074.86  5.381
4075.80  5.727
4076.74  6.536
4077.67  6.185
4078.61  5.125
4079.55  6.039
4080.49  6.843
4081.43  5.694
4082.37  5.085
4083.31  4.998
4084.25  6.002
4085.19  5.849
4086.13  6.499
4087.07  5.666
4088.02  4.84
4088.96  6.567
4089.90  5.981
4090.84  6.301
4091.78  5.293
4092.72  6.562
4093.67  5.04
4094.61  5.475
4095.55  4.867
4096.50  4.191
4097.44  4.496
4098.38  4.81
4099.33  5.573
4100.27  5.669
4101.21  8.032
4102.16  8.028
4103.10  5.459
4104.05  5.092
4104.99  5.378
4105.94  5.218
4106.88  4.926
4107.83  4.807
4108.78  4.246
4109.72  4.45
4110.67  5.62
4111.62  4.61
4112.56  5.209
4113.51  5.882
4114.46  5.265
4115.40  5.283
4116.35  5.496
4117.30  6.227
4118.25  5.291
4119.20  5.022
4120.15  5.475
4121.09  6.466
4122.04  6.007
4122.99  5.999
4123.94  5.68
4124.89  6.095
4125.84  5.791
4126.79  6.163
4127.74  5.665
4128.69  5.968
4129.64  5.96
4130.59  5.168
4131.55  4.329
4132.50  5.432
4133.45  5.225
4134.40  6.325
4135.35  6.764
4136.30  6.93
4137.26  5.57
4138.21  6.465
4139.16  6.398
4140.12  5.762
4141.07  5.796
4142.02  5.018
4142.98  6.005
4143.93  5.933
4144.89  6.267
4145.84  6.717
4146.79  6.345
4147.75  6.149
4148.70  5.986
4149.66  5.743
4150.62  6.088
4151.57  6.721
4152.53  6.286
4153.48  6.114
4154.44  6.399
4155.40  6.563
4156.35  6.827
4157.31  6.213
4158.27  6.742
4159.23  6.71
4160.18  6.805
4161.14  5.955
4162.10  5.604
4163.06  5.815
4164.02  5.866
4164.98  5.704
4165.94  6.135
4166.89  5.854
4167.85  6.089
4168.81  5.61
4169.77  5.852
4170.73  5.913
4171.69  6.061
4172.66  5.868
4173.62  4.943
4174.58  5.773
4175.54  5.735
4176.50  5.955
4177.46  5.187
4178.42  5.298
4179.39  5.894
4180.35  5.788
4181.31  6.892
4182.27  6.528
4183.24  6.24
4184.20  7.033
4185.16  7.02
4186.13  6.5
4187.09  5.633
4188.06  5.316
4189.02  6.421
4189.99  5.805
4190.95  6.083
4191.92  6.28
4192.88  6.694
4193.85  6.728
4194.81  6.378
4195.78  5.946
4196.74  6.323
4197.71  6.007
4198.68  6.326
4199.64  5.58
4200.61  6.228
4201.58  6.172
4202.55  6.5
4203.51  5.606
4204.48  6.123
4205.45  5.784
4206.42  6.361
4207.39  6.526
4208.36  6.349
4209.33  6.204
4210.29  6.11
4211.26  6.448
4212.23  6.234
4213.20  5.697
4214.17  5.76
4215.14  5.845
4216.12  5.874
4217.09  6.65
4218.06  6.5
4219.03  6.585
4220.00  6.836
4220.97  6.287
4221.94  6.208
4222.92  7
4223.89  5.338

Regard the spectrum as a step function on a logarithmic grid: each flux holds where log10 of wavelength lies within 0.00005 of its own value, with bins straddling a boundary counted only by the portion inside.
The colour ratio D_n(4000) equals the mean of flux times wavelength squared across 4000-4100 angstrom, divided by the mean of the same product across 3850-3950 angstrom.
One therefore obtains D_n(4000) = 1.3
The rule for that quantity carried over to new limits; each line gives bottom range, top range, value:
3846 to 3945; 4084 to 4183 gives 1.27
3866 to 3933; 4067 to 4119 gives 1.23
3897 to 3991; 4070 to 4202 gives 1.32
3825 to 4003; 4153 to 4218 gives 1.39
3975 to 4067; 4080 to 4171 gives 1.01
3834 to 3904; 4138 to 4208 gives 1.37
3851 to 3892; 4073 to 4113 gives 1.13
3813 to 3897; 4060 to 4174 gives 1.32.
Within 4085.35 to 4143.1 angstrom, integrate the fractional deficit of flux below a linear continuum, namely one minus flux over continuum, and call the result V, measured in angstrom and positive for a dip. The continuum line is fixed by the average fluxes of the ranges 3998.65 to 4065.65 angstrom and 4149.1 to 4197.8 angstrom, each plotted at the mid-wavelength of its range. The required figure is 4.8 angstrom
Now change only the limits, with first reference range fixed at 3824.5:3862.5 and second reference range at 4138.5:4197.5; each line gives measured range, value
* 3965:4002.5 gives 1.91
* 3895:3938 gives 2.57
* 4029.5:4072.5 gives -3.54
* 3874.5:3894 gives 0.40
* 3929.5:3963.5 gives 2.93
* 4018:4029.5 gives -1.88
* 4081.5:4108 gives 0.93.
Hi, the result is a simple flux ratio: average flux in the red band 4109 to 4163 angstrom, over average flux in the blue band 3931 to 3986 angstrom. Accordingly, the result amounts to 1.27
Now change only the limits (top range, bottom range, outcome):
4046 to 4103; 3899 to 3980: 1.23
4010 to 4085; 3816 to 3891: 1.21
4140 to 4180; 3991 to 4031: 0.97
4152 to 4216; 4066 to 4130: 1.08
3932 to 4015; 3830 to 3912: 1.00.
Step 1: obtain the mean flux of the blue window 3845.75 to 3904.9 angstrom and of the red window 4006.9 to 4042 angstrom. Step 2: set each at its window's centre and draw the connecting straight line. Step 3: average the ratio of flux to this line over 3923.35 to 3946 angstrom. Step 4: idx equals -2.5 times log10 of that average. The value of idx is 0.334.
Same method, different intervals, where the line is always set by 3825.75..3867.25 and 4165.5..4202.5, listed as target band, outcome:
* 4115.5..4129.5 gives 0.01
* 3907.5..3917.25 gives -0.12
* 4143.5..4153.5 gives -0.05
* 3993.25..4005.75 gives -0.13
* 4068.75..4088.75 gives 0.01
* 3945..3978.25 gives 0.16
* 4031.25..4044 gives -0.13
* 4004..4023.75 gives -0.14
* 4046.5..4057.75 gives -0.08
